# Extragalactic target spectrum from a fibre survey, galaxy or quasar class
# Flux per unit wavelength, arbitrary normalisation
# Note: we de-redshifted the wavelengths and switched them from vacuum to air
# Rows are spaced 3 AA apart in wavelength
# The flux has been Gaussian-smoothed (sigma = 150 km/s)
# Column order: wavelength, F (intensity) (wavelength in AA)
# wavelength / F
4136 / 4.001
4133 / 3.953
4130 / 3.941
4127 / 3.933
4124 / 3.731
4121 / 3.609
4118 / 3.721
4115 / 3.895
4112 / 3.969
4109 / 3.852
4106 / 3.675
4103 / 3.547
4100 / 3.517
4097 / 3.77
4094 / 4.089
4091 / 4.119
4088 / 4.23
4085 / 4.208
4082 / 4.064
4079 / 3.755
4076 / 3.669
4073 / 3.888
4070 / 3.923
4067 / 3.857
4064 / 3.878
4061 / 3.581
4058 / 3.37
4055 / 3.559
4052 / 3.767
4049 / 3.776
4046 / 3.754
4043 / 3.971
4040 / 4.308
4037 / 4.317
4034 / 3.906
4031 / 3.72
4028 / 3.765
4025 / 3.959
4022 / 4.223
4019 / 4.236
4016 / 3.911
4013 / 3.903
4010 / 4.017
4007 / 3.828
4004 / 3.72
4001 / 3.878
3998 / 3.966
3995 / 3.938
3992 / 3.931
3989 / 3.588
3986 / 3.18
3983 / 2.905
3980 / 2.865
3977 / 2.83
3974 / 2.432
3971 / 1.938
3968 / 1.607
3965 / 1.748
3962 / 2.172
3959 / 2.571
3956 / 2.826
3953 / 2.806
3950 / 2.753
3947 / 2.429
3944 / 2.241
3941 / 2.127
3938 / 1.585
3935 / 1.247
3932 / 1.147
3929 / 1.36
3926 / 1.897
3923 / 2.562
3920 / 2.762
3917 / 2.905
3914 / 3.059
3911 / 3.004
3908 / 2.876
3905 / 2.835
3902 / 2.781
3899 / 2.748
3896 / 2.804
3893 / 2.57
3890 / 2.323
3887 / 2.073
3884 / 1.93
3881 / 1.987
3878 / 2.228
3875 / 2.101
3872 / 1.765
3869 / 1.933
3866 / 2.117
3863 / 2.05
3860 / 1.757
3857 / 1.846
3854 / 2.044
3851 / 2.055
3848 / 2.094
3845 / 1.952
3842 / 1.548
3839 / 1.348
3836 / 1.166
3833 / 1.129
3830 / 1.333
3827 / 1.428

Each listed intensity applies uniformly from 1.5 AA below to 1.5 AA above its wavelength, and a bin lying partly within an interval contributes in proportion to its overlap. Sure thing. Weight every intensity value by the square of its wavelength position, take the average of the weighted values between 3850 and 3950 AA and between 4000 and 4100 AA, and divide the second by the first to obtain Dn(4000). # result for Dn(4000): 1.89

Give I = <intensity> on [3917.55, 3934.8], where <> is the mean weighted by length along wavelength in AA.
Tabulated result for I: 1.95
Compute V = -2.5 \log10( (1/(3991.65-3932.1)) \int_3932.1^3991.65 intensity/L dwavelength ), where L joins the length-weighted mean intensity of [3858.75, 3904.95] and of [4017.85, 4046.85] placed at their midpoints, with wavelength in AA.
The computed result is 0.31 mag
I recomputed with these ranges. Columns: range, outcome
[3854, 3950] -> 2.23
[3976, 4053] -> 3.78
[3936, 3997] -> 2.62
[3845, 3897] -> 2.09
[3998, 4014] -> 3.88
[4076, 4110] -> 3.88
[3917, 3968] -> 2.15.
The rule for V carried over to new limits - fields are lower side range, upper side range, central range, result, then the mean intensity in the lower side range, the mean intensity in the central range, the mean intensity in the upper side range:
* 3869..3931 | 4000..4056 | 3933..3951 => 0.400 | 2.41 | 2.02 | 3.93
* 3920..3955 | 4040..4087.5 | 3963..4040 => -0.161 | 2.06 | 3.46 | 3.83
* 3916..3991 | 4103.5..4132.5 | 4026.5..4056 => -0.238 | 2.35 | 3.89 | 3.81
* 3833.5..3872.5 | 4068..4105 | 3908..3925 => -0.194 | 1.8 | 2.83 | 3.89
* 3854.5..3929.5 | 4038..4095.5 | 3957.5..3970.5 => 0.420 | 2.34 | 2.02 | 3.89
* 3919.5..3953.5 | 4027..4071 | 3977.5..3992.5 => -0.146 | 2.03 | 3.22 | 3.83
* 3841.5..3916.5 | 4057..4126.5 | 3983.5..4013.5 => -0.193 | 2.28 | 3.76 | 3.83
